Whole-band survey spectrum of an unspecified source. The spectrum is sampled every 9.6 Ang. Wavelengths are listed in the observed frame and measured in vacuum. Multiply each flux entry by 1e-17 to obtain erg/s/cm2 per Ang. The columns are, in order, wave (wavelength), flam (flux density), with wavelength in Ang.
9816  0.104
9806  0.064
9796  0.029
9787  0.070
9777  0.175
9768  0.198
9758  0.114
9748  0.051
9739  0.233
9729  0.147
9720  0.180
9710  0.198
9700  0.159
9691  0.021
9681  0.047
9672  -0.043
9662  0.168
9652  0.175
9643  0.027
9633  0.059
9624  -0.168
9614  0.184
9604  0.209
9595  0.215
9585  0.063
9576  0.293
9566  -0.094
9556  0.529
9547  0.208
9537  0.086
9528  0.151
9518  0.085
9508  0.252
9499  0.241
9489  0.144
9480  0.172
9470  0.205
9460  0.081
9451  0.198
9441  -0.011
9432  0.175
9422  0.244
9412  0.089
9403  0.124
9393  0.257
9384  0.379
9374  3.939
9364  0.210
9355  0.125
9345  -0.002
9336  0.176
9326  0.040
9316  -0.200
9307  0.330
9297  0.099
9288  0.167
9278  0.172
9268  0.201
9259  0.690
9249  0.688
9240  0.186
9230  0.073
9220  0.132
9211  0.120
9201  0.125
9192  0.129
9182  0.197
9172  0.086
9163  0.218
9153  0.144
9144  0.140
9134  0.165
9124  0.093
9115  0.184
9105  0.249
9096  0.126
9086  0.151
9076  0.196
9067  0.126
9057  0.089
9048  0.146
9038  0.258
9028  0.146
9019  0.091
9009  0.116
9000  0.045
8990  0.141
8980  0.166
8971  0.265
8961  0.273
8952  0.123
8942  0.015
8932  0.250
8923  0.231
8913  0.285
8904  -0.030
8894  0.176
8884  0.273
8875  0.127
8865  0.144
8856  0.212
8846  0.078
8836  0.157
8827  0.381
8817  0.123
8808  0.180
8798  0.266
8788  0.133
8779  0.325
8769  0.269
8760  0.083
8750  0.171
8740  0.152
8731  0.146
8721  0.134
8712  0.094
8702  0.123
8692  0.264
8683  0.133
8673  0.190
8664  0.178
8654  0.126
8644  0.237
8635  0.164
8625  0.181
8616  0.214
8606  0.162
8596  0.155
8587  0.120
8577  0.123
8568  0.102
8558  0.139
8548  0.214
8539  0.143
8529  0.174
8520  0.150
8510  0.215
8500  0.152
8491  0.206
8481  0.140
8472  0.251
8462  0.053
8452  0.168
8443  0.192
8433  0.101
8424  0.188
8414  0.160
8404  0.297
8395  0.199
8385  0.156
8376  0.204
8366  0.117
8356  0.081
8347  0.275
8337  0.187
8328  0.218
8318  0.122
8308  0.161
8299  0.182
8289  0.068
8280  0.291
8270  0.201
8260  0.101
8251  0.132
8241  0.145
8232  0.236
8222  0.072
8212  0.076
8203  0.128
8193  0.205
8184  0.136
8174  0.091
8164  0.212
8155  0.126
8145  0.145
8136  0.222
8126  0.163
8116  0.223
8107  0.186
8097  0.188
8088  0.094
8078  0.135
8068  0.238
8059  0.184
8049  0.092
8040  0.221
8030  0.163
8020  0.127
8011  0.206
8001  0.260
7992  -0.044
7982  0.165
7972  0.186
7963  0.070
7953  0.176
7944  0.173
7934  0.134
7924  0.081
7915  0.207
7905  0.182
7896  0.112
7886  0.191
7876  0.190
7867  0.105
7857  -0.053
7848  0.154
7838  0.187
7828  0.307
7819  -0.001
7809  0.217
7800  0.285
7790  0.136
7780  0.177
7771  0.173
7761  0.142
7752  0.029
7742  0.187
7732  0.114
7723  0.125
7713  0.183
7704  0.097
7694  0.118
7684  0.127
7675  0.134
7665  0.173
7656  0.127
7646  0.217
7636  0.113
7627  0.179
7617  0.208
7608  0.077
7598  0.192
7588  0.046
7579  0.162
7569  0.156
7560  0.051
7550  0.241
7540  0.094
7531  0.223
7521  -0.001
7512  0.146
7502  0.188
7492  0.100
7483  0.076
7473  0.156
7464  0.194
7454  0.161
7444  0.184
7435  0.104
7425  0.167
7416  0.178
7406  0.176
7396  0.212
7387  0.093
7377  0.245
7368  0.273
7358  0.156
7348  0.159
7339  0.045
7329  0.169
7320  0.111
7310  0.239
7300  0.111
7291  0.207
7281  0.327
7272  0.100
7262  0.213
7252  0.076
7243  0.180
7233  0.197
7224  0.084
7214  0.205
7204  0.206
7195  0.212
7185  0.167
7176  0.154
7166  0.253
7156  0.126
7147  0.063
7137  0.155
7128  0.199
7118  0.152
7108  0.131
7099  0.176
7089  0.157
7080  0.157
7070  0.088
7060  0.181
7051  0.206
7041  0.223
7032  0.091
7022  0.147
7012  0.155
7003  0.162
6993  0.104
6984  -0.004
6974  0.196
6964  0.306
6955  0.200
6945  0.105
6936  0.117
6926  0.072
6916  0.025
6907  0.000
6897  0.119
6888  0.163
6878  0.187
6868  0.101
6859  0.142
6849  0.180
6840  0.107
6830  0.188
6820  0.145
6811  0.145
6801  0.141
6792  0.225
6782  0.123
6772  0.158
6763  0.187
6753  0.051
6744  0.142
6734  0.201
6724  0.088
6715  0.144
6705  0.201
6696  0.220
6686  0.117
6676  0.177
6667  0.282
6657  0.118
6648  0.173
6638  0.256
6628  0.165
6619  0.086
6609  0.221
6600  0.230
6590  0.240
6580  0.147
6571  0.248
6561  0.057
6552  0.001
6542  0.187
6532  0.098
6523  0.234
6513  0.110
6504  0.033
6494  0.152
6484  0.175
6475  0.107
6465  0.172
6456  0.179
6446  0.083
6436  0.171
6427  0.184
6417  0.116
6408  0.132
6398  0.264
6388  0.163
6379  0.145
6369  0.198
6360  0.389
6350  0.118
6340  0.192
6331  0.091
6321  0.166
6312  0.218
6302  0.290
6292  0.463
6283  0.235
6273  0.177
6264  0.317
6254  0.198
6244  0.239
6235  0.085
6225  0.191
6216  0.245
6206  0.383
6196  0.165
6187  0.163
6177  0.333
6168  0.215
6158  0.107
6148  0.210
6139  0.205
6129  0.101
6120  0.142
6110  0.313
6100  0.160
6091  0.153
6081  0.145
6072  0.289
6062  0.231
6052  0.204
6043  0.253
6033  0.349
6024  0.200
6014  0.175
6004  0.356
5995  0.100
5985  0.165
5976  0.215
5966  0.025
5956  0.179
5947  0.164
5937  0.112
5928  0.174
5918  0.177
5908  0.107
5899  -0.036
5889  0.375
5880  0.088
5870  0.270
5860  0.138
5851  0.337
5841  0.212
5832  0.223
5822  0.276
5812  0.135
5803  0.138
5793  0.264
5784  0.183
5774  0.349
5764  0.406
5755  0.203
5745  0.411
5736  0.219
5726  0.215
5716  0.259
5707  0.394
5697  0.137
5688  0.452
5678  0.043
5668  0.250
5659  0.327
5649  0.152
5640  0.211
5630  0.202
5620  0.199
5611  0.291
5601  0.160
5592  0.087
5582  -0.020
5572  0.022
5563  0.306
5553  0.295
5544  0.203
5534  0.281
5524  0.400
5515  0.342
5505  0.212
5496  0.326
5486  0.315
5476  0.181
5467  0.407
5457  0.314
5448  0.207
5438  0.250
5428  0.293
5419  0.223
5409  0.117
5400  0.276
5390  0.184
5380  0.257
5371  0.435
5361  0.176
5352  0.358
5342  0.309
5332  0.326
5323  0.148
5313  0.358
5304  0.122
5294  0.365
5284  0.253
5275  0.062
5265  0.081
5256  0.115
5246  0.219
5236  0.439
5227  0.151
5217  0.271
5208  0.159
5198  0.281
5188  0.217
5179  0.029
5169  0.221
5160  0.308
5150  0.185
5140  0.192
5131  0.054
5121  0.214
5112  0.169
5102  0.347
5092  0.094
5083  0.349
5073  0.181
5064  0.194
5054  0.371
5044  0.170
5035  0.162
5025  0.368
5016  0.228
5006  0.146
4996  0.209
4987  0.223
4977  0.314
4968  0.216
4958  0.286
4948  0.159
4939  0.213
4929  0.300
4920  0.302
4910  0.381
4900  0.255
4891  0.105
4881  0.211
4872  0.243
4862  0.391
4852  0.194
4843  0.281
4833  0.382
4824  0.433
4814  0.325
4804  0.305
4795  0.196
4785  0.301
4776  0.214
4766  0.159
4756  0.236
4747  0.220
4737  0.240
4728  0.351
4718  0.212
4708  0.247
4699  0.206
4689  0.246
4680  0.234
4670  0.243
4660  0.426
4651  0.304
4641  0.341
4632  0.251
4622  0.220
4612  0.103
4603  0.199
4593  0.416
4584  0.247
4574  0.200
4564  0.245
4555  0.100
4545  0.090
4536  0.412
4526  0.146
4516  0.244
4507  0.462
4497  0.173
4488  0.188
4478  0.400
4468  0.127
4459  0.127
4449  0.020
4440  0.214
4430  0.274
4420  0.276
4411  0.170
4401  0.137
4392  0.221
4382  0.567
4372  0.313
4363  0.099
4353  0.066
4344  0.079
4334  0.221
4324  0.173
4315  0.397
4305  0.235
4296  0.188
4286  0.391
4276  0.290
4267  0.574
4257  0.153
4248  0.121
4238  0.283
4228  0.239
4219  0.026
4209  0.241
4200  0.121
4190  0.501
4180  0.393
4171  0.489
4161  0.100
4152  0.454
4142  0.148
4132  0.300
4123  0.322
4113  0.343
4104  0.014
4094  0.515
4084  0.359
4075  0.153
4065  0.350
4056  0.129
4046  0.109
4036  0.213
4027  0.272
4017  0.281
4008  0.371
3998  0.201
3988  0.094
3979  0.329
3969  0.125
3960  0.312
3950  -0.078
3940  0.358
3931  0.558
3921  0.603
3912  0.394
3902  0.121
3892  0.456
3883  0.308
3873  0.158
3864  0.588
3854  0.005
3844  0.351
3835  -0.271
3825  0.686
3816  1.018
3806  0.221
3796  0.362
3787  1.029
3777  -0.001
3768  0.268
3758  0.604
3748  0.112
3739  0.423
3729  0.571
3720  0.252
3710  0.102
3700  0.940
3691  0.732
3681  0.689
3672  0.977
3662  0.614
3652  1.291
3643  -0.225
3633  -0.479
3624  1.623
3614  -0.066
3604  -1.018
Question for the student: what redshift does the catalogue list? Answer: 1.48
